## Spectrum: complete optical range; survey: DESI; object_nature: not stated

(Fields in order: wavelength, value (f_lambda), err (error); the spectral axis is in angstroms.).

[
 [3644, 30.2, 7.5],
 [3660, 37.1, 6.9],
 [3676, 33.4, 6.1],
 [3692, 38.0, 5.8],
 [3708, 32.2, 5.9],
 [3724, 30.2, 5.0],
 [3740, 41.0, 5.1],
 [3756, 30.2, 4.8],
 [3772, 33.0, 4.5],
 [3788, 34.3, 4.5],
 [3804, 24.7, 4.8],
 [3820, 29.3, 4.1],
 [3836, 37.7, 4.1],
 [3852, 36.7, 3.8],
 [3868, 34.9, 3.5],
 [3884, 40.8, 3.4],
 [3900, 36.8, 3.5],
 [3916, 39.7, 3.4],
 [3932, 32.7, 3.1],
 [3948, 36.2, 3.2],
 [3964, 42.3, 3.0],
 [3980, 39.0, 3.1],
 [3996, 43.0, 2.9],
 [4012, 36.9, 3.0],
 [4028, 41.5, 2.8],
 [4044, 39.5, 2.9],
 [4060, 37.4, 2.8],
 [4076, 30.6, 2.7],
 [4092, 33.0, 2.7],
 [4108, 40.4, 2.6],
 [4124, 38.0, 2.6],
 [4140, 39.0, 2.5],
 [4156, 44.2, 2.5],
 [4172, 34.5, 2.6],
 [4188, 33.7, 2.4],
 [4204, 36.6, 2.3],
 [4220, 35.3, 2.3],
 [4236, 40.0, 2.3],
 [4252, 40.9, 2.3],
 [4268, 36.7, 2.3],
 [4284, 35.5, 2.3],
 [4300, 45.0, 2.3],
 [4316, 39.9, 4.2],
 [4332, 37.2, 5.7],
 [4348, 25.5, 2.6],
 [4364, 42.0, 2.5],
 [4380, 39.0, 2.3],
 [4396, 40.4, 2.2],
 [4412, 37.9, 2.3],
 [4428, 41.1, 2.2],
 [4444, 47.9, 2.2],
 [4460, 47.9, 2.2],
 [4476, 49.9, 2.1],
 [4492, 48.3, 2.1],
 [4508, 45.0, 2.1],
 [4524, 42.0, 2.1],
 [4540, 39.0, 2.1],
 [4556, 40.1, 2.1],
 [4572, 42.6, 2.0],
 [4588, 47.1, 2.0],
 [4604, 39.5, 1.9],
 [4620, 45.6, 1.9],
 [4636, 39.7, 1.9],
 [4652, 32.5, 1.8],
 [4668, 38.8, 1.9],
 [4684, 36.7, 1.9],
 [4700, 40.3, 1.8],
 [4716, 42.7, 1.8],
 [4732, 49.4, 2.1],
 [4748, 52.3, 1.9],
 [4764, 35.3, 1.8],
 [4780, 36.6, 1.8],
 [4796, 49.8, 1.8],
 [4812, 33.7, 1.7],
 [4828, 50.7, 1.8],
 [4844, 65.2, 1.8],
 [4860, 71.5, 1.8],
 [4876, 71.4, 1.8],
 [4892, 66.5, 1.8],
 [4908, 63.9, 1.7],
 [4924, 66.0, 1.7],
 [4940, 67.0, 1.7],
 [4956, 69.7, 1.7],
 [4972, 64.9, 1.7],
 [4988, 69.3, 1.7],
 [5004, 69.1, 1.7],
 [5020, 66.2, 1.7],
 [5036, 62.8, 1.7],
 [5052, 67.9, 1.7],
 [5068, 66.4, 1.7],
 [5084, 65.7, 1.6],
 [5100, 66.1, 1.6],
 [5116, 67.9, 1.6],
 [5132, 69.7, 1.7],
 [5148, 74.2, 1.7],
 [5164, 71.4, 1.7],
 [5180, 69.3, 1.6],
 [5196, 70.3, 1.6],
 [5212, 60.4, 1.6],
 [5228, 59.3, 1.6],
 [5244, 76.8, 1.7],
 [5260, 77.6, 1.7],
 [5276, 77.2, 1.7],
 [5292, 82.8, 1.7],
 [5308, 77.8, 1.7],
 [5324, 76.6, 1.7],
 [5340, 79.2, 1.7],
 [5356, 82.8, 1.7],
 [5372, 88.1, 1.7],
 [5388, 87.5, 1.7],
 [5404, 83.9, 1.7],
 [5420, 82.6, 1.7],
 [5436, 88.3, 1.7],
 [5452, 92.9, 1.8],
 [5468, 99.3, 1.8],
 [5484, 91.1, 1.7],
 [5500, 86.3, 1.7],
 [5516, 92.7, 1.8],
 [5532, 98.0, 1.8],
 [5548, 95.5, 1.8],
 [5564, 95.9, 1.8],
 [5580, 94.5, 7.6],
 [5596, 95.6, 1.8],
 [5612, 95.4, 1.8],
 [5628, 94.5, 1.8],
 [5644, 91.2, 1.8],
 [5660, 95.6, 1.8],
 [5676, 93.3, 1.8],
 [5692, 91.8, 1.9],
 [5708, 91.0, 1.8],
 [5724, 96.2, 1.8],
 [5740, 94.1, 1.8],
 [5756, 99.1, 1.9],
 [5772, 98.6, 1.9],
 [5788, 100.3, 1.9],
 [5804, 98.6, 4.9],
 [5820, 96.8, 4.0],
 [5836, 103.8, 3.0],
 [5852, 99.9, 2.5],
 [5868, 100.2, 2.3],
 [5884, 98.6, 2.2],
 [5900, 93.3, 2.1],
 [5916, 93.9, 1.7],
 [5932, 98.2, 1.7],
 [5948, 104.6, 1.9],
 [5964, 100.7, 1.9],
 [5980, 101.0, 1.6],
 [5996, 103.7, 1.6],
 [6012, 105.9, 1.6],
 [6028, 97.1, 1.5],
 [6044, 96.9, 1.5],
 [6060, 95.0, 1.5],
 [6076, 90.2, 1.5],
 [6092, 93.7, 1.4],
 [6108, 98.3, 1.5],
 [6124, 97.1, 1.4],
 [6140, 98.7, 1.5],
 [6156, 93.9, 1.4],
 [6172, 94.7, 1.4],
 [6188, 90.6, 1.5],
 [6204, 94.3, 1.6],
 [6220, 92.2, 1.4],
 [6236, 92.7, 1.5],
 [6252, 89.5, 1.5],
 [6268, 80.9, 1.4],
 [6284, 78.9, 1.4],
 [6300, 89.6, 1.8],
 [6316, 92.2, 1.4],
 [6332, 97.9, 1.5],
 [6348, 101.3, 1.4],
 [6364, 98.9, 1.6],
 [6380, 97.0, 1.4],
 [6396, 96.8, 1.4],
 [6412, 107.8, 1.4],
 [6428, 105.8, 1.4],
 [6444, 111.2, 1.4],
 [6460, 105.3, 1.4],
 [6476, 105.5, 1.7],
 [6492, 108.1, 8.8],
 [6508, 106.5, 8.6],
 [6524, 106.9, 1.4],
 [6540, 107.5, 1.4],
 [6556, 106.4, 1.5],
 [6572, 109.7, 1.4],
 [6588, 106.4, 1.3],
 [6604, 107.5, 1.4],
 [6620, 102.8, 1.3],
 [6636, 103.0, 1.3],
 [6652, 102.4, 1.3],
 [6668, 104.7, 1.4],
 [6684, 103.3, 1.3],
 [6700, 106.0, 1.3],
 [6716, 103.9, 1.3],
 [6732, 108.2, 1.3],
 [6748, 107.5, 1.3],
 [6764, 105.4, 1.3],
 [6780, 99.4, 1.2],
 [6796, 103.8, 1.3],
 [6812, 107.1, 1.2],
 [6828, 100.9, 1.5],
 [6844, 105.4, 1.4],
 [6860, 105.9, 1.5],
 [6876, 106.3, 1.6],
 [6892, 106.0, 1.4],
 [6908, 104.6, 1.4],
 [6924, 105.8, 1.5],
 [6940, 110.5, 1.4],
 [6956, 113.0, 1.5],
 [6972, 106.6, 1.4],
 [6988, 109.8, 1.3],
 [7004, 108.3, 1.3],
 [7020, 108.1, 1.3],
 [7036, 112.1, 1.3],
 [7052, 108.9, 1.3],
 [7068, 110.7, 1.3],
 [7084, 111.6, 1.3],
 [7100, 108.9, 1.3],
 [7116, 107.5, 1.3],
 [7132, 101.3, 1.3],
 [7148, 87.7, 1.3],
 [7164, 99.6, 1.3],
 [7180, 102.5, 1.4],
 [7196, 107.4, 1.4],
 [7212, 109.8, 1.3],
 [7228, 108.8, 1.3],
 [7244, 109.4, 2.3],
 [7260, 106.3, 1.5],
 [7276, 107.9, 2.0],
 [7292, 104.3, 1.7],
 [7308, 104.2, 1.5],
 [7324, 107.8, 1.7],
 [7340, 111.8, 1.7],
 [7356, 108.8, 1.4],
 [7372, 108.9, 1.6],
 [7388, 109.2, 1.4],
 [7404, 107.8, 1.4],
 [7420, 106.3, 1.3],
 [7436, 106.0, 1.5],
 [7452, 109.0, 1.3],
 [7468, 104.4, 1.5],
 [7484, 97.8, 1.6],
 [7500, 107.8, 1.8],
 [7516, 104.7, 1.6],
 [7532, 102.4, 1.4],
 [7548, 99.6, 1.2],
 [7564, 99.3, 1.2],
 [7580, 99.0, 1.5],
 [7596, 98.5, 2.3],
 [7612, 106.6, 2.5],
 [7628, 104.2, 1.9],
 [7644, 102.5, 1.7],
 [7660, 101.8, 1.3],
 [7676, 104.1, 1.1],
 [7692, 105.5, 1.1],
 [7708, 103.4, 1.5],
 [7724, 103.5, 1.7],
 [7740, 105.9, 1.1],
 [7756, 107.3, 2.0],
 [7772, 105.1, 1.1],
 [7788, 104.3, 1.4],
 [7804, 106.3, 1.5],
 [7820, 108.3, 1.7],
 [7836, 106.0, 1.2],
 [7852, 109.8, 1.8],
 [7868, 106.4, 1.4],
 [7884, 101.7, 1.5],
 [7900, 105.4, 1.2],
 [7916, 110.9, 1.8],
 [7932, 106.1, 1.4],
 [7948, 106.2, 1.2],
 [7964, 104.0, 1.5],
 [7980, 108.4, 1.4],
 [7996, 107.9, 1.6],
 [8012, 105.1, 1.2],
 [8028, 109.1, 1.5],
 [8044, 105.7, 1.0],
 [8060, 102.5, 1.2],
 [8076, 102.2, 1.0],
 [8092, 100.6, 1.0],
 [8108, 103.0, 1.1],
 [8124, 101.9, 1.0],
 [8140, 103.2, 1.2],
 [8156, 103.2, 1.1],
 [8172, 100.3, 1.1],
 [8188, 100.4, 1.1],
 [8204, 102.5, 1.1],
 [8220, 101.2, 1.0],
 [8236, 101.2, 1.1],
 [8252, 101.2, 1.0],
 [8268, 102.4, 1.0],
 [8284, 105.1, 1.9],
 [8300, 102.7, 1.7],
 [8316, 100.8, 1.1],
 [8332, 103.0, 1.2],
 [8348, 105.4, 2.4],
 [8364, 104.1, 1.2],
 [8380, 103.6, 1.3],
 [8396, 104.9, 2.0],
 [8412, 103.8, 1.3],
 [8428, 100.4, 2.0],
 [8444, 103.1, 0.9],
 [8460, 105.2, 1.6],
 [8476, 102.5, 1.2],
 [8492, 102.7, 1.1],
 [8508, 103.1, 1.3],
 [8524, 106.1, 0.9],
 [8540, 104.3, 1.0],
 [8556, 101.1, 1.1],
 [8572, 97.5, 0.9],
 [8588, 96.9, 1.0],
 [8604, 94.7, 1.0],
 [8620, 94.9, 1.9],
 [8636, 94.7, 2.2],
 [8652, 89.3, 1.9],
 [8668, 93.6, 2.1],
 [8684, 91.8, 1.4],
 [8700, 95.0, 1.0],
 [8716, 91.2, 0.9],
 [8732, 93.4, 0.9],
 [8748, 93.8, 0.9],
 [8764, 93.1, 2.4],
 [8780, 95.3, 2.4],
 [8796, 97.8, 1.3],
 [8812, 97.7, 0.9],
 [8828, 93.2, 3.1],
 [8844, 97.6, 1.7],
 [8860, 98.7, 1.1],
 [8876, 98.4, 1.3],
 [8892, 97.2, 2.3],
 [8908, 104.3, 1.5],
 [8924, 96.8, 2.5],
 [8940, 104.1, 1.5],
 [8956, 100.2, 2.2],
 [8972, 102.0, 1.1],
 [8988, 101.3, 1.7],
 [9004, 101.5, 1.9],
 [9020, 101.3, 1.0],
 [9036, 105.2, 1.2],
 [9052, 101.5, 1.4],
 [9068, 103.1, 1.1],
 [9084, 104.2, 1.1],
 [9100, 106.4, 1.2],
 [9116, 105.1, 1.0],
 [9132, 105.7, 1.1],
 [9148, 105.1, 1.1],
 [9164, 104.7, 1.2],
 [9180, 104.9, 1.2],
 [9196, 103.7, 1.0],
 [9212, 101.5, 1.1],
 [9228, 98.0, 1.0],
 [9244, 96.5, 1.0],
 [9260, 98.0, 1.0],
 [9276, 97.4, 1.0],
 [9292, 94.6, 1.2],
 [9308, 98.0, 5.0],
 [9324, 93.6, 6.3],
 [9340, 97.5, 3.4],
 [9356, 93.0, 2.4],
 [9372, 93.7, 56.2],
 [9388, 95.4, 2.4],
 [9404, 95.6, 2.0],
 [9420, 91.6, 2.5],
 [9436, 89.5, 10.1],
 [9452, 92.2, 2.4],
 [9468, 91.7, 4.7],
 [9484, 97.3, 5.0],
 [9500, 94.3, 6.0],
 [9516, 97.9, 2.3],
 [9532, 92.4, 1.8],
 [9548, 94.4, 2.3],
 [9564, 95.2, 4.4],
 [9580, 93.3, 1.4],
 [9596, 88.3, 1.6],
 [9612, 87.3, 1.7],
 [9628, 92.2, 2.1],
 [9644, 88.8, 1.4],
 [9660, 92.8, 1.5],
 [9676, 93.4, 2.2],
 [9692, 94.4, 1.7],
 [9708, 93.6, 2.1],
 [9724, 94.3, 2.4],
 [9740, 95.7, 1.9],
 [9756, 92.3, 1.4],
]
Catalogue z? 0.213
